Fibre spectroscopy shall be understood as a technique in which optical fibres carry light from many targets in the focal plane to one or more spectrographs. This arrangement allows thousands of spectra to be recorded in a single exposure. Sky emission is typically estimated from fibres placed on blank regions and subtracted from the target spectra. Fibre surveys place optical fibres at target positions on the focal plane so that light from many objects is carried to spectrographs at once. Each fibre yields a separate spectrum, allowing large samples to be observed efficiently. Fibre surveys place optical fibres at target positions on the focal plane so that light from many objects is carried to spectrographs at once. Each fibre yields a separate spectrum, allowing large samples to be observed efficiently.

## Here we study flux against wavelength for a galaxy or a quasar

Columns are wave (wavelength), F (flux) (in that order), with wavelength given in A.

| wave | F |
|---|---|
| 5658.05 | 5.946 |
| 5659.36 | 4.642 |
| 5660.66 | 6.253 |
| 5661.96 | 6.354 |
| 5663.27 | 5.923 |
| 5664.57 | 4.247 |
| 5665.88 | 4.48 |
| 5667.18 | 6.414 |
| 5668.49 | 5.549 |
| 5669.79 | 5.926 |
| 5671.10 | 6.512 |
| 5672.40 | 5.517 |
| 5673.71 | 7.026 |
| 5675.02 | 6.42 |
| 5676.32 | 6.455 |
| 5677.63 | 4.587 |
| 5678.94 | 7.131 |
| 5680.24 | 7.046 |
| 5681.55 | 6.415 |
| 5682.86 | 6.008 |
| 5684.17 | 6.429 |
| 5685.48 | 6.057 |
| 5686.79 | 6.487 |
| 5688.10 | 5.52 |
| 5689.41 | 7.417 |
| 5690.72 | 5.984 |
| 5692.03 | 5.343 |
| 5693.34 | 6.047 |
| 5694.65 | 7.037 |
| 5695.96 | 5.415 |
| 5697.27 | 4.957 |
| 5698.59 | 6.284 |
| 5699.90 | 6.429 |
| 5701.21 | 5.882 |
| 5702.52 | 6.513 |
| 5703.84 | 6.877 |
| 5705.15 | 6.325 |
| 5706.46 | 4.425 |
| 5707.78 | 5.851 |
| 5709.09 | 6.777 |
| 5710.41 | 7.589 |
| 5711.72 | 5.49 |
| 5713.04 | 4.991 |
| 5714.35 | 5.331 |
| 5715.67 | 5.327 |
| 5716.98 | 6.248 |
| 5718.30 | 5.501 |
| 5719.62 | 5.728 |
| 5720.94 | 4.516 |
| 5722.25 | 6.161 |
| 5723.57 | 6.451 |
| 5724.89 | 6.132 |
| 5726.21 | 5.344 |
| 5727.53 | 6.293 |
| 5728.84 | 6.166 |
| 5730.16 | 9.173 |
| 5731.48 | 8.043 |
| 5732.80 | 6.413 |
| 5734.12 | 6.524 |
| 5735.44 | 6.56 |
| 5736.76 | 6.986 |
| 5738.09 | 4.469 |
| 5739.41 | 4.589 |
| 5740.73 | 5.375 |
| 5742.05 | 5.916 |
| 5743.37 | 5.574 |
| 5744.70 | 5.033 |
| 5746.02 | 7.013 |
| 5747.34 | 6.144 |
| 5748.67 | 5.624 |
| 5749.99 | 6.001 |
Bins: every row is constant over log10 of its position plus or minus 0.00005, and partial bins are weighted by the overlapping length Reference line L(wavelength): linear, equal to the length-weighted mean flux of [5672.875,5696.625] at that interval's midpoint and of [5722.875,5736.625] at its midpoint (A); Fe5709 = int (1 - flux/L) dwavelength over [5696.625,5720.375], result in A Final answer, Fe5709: 2.1 A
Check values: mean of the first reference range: 6.26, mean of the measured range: 5.91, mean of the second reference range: 6.72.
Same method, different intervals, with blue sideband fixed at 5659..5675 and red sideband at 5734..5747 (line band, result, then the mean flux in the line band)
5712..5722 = 0.64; 5.41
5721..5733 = -1.68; 6.59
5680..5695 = -1.29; 6.28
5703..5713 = -0.59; 6.12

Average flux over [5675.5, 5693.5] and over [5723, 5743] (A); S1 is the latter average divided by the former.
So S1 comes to 1.0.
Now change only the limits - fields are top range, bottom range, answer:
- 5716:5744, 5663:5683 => 1.02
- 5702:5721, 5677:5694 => 0.95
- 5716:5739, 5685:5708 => 1.03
